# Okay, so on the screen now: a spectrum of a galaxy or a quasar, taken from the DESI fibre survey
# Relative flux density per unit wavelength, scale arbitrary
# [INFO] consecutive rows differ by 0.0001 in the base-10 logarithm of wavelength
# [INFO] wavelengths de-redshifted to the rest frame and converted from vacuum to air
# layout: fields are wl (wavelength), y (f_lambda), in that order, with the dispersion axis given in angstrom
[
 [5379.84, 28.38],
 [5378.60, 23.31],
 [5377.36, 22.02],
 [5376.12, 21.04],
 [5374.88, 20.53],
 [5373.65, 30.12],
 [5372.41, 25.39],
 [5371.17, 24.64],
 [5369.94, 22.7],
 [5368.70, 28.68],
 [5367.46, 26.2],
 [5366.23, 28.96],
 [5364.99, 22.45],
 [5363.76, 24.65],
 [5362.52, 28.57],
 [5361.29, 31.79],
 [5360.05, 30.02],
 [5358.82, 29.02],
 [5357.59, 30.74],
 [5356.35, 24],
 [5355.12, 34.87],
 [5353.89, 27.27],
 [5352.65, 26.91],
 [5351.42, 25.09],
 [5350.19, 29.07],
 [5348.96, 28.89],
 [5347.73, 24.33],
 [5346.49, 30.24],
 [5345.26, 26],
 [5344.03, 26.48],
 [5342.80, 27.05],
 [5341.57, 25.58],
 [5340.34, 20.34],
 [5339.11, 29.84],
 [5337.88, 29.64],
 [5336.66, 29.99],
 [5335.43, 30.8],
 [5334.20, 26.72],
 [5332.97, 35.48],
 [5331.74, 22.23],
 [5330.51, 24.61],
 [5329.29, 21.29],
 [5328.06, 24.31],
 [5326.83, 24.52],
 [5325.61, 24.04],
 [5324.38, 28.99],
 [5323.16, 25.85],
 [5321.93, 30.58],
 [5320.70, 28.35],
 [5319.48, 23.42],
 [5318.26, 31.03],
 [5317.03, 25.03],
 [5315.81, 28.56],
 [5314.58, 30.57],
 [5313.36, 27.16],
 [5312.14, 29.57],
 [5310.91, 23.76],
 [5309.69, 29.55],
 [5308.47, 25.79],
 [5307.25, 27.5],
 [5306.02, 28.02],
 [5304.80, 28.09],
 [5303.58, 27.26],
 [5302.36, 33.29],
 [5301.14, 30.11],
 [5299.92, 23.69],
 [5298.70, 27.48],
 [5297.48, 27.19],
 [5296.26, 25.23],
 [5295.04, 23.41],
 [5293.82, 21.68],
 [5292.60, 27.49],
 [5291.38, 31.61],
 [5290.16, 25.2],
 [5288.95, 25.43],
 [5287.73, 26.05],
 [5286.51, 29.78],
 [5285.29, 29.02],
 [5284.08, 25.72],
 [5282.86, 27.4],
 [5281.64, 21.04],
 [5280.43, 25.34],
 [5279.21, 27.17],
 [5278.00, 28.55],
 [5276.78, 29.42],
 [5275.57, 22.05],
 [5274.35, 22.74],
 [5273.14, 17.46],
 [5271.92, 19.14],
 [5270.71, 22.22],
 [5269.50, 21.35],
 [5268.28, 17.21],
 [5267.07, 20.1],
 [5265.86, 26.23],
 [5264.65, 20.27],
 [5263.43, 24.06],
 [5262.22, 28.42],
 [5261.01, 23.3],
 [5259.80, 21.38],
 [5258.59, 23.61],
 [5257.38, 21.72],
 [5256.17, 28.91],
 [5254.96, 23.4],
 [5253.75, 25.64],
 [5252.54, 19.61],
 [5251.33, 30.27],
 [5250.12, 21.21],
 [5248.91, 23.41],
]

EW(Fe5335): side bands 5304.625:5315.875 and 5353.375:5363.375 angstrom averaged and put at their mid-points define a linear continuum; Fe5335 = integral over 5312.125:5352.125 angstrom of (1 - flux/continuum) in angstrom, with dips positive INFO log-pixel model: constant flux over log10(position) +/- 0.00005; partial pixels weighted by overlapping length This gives 2.0 angstrom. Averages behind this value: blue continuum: 27.8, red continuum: 29.4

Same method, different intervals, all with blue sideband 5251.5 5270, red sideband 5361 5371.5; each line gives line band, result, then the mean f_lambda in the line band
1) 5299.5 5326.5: -3.2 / 27.7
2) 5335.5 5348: -0.7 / 27.2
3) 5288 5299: -0.8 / 26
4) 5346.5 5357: -0.7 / 27.7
